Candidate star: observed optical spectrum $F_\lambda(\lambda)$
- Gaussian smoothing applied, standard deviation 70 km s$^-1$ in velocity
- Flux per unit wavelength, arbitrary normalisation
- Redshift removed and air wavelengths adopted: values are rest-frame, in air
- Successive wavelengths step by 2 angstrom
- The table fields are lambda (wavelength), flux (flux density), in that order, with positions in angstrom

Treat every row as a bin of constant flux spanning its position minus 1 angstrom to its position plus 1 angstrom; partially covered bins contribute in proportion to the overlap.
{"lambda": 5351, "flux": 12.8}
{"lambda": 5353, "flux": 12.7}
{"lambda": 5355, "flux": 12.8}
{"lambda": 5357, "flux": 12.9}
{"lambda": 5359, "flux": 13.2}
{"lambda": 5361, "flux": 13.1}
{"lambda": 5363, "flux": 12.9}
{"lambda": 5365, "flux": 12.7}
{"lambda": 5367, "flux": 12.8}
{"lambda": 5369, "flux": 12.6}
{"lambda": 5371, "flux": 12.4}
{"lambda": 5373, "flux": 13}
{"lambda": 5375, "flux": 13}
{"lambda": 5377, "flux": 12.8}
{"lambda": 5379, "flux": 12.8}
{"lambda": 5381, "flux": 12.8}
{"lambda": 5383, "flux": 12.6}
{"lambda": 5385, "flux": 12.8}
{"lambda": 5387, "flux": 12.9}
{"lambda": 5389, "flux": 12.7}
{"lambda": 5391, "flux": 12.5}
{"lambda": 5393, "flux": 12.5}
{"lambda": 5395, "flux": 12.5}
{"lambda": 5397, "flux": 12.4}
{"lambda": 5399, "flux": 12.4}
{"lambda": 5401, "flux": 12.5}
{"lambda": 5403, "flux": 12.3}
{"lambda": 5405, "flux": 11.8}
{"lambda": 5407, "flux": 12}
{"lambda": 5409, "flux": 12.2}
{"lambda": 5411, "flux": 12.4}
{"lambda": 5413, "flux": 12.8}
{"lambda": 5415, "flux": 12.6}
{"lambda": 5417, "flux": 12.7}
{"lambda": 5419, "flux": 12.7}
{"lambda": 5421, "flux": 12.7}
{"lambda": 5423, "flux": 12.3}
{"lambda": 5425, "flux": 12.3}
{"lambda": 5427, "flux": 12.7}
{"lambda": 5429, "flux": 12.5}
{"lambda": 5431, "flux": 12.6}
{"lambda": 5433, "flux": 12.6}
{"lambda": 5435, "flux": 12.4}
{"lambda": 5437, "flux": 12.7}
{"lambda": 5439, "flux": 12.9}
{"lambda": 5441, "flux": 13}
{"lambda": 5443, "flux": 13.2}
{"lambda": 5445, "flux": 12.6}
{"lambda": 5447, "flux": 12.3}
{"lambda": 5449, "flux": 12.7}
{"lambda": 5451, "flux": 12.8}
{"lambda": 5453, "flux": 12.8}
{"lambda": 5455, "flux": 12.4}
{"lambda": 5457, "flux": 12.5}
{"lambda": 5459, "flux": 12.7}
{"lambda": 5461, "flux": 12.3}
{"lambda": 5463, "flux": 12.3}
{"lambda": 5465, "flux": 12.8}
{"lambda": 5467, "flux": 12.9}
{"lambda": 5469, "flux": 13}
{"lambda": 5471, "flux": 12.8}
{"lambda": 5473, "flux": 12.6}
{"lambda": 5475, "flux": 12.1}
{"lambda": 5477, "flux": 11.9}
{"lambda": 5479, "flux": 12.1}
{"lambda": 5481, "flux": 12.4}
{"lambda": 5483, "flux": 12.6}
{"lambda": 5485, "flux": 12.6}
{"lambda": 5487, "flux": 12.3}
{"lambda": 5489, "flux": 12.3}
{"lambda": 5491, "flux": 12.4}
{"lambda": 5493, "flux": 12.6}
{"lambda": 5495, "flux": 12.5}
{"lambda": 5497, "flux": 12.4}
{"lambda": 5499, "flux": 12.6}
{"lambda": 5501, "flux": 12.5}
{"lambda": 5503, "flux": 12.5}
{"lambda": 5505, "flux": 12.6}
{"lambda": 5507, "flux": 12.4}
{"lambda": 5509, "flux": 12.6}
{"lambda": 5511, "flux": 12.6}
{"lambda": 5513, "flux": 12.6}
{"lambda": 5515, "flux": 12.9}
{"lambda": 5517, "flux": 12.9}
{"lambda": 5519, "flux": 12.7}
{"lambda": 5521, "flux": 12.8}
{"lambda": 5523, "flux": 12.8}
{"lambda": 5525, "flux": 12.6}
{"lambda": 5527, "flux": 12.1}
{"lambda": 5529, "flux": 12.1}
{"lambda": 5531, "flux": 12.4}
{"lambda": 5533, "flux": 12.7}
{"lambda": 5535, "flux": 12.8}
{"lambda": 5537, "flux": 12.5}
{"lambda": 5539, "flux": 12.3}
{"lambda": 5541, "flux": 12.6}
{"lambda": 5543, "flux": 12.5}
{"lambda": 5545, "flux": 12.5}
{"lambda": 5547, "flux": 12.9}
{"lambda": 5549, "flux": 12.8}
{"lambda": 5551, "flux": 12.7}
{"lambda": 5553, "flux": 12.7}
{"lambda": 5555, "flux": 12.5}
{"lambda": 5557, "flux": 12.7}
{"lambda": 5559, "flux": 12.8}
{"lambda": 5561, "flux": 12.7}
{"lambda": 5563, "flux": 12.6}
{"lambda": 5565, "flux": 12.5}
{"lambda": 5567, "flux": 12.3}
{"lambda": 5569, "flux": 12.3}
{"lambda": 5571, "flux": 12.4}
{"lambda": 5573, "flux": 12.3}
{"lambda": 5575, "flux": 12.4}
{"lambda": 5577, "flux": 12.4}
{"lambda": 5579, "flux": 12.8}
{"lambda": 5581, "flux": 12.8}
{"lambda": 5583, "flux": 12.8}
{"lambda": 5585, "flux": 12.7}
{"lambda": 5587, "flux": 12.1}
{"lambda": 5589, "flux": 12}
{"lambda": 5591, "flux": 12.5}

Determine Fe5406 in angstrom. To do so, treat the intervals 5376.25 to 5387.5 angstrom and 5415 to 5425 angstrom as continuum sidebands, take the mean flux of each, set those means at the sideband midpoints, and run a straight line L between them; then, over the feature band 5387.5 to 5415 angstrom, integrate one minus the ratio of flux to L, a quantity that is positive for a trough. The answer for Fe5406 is 0.6 angstrom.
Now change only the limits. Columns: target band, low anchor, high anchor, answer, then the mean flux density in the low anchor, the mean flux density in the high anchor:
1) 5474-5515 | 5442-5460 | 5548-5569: 0.7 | 12.7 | 12.6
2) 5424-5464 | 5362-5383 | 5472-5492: -0.4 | 12.8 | 12.3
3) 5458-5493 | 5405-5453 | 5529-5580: 0.3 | 12.6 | 12.6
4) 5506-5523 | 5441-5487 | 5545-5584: -0.2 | 12.6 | 12.6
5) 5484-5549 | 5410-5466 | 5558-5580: 0.0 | 12.6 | 12.5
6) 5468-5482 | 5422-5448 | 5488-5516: 0.2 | 12.6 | 12.5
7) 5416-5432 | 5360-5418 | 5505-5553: 0.1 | 12.6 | 12.6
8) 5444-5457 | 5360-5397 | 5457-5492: -0.1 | 12.7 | 12.5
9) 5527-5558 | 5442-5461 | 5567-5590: -0.1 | 12.6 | 12.4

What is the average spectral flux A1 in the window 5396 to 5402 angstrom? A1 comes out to 12.4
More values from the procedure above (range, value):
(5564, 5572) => 12.4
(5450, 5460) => 12.6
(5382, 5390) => 12.8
